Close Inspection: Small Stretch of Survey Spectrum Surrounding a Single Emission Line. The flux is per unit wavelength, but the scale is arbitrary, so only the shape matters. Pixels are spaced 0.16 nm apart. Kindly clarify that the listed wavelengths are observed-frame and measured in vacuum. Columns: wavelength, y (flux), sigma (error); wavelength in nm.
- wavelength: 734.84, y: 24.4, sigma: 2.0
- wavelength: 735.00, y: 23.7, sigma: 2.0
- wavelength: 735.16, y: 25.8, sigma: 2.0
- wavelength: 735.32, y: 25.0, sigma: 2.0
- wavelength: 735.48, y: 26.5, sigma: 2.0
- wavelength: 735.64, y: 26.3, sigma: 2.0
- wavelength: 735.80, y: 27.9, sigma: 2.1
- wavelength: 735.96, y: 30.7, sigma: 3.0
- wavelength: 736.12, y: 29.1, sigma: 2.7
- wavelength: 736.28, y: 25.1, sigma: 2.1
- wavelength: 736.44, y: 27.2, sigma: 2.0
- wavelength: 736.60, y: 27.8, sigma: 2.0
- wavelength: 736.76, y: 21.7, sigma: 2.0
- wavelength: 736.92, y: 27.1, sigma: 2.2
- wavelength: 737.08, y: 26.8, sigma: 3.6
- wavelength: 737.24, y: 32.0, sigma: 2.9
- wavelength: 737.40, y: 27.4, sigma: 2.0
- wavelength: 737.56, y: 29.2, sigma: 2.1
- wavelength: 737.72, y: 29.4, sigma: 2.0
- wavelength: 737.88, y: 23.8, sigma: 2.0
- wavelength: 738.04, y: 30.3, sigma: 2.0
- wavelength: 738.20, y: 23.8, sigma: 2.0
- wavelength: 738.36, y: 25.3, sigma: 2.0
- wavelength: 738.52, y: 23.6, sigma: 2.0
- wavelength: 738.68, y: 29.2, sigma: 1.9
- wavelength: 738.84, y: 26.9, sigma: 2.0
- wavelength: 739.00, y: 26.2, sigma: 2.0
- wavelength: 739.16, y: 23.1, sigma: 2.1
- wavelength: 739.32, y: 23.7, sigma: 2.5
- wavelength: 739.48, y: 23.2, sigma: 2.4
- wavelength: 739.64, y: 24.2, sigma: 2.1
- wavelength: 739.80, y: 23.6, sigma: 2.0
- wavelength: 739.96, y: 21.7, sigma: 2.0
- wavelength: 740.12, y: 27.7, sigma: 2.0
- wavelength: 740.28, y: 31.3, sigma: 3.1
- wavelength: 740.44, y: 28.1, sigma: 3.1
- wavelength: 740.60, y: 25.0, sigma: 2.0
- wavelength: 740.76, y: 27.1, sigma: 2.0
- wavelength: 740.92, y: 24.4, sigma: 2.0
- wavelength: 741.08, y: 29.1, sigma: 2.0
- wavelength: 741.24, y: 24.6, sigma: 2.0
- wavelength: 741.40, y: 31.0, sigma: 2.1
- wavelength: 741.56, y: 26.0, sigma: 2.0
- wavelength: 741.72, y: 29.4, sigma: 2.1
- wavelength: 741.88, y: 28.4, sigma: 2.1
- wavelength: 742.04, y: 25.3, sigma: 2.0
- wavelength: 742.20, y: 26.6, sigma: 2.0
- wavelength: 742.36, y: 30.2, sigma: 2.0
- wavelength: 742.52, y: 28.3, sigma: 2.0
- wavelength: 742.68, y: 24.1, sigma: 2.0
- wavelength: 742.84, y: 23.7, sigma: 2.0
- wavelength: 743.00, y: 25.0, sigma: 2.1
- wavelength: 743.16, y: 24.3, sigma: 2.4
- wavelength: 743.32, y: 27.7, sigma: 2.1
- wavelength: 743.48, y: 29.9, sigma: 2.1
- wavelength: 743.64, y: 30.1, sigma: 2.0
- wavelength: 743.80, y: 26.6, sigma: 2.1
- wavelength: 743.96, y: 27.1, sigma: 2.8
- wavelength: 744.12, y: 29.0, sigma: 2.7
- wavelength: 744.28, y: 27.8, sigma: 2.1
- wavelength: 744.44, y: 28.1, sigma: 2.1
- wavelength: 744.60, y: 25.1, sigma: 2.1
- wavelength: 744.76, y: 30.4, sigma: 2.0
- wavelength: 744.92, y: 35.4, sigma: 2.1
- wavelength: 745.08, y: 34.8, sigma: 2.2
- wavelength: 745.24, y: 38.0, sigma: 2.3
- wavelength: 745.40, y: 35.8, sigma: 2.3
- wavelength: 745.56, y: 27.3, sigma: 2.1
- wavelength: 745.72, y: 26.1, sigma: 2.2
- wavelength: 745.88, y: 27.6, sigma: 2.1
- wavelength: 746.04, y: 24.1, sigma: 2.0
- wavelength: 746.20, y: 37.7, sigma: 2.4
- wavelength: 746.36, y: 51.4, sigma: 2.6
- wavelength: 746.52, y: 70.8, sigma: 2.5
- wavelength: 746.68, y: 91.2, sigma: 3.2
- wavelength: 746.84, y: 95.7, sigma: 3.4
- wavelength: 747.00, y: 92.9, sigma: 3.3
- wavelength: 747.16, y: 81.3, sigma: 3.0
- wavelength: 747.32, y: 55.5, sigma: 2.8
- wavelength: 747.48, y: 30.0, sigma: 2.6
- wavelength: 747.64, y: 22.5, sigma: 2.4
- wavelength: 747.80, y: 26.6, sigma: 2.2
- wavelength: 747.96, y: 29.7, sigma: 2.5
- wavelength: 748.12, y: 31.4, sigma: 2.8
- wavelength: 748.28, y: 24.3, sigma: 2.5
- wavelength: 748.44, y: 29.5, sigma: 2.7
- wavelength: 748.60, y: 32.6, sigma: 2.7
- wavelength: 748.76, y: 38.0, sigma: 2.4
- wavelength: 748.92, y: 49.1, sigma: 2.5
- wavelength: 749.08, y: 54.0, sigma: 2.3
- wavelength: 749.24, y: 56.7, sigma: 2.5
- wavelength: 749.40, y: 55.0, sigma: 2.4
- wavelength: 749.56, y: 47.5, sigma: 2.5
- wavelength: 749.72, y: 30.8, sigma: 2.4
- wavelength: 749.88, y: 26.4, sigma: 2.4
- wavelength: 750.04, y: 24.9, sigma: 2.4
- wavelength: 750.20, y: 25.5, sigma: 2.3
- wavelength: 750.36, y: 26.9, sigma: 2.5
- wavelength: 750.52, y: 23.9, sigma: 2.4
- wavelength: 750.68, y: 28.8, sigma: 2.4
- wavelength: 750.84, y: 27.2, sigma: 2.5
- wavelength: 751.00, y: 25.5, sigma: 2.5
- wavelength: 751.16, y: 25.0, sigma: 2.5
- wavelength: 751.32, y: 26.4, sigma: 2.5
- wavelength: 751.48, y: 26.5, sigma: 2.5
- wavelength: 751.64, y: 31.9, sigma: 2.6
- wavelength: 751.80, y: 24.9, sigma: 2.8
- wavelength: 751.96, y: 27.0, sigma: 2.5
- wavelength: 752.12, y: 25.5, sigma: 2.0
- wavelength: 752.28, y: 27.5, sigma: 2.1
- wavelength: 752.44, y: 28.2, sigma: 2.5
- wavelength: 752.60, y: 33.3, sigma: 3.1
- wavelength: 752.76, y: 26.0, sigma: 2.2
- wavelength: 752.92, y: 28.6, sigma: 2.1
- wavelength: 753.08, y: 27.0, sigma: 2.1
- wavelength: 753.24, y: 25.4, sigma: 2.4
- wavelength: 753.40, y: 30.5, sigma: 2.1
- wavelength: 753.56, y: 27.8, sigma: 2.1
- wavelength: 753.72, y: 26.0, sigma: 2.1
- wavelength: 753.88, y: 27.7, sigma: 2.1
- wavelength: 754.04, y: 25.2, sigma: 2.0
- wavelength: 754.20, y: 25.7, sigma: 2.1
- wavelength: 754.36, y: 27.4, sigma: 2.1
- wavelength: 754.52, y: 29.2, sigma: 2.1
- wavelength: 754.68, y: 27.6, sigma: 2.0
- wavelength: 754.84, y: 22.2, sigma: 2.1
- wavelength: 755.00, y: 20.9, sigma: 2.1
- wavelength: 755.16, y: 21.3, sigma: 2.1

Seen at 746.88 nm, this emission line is Halpha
